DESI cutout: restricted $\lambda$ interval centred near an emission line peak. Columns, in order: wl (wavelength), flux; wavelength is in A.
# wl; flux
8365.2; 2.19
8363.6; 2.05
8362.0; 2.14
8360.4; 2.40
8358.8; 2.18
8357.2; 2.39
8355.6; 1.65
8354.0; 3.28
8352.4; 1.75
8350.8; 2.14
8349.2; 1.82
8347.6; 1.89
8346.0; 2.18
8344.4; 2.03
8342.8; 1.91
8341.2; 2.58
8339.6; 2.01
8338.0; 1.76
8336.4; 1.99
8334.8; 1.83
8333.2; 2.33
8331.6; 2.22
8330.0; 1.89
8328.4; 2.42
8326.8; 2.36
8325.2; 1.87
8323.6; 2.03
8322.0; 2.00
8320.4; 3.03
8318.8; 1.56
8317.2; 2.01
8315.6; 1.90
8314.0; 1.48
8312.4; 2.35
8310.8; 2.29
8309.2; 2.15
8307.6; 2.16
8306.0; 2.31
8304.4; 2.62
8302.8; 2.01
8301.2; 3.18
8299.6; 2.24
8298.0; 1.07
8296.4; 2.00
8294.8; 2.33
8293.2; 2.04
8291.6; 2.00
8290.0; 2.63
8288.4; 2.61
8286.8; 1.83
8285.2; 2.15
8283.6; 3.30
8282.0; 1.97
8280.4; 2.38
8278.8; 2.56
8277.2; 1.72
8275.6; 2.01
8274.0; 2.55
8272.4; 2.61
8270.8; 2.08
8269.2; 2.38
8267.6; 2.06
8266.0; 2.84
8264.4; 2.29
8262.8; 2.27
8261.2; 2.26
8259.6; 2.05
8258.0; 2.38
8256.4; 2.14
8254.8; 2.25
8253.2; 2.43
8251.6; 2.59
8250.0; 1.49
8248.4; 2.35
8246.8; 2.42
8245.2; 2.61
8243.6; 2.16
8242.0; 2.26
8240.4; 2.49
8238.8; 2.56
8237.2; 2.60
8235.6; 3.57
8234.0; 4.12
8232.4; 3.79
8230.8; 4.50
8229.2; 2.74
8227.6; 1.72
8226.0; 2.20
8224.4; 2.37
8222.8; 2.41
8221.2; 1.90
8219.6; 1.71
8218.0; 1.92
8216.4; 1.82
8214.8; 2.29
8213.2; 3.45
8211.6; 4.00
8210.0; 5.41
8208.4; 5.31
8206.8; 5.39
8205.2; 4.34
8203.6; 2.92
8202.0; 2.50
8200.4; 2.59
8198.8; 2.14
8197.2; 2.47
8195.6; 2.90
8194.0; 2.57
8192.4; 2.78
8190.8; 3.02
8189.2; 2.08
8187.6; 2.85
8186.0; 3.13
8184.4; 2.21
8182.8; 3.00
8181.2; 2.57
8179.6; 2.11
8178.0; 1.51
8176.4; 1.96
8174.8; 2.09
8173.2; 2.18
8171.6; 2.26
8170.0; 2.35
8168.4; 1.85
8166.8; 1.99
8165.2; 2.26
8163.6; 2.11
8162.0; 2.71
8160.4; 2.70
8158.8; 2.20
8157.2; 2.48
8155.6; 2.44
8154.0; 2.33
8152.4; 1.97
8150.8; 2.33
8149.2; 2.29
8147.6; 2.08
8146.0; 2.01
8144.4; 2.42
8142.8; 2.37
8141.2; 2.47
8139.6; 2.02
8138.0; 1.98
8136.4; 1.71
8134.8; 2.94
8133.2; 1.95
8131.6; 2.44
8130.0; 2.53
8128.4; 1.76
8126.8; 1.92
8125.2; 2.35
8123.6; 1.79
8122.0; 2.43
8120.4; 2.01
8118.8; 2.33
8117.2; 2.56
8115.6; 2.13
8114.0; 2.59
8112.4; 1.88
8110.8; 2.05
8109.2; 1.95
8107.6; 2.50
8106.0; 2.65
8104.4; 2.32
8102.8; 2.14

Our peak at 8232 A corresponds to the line [N II] 6583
